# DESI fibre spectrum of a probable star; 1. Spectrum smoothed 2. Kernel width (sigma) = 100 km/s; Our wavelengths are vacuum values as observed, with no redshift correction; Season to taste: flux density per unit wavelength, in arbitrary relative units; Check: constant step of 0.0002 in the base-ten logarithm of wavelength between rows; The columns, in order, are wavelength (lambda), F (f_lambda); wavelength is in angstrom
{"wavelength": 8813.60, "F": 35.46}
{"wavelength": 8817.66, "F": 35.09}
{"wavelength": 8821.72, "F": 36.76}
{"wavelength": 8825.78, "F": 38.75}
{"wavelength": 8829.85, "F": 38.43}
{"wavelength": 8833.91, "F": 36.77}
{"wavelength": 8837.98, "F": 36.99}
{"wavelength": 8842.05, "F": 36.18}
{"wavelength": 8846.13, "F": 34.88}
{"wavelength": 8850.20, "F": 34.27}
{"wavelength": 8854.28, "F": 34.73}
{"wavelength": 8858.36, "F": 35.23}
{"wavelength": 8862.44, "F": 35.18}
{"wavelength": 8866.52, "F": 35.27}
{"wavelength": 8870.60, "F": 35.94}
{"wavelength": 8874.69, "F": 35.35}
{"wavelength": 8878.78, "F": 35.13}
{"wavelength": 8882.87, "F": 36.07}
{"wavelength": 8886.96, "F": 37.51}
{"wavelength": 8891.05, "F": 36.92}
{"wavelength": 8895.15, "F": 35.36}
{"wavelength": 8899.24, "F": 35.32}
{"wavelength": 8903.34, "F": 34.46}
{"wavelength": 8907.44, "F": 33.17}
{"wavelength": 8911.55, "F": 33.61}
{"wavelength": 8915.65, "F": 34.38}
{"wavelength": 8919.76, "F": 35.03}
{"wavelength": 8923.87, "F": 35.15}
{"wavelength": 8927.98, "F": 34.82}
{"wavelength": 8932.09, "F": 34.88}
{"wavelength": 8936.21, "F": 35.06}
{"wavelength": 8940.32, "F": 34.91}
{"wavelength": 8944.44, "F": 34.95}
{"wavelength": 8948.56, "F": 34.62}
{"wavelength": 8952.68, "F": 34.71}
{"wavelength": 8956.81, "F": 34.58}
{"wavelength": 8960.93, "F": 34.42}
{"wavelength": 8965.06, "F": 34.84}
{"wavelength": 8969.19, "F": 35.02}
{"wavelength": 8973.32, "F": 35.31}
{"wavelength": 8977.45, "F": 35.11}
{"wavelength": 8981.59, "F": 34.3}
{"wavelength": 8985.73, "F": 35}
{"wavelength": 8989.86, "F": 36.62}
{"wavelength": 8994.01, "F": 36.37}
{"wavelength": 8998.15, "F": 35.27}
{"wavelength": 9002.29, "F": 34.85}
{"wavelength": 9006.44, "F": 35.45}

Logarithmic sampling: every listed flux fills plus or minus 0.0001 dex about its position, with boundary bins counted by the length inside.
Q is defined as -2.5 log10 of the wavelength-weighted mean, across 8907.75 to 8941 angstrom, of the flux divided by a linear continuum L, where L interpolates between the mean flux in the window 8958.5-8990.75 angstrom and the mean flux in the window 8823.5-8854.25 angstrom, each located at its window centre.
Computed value 0.029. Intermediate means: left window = 36.5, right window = 35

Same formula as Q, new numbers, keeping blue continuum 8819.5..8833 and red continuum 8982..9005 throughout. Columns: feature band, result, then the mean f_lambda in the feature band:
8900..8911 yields 0.09 mag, 33.9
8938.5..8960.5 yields 0.04 mag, 34.7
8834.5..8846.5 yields 0.04 mag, 36.2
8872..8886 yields 0.04 mag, 35.7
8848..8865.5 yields 0.08 mag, 34.9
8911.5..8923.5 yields 0.06 mag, 34.6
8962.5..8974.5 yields 0.03 mag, 35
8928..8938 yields 0.04 mag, 34.9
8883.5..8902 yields 0.02 mag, 36.2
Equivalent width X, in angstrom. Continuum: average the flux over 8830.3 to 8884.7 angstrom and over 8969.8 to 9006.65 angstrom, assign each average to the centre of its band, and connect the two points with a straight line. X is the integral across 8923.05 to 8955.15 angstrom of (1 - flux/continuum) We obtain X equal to 0.5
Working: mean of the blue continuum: 35.6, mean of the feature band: 34.9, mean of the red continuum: 35.3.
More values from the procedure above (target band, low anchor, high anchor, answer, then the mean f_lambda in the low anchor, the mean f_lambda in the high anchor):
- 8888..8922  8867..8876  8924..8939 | 0.4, 35.6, 35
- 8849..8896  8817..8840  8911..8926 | 0.5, 37.3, 34.6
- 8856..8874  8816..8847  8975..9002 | 0.6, 36.8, 35.4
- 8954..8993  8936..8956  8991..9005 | 0.2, 34.8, 35.6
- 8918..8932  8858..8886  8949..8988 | 0.1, 35.5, 34.8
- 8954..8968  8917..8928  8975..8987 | 0.1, 35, 34.8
